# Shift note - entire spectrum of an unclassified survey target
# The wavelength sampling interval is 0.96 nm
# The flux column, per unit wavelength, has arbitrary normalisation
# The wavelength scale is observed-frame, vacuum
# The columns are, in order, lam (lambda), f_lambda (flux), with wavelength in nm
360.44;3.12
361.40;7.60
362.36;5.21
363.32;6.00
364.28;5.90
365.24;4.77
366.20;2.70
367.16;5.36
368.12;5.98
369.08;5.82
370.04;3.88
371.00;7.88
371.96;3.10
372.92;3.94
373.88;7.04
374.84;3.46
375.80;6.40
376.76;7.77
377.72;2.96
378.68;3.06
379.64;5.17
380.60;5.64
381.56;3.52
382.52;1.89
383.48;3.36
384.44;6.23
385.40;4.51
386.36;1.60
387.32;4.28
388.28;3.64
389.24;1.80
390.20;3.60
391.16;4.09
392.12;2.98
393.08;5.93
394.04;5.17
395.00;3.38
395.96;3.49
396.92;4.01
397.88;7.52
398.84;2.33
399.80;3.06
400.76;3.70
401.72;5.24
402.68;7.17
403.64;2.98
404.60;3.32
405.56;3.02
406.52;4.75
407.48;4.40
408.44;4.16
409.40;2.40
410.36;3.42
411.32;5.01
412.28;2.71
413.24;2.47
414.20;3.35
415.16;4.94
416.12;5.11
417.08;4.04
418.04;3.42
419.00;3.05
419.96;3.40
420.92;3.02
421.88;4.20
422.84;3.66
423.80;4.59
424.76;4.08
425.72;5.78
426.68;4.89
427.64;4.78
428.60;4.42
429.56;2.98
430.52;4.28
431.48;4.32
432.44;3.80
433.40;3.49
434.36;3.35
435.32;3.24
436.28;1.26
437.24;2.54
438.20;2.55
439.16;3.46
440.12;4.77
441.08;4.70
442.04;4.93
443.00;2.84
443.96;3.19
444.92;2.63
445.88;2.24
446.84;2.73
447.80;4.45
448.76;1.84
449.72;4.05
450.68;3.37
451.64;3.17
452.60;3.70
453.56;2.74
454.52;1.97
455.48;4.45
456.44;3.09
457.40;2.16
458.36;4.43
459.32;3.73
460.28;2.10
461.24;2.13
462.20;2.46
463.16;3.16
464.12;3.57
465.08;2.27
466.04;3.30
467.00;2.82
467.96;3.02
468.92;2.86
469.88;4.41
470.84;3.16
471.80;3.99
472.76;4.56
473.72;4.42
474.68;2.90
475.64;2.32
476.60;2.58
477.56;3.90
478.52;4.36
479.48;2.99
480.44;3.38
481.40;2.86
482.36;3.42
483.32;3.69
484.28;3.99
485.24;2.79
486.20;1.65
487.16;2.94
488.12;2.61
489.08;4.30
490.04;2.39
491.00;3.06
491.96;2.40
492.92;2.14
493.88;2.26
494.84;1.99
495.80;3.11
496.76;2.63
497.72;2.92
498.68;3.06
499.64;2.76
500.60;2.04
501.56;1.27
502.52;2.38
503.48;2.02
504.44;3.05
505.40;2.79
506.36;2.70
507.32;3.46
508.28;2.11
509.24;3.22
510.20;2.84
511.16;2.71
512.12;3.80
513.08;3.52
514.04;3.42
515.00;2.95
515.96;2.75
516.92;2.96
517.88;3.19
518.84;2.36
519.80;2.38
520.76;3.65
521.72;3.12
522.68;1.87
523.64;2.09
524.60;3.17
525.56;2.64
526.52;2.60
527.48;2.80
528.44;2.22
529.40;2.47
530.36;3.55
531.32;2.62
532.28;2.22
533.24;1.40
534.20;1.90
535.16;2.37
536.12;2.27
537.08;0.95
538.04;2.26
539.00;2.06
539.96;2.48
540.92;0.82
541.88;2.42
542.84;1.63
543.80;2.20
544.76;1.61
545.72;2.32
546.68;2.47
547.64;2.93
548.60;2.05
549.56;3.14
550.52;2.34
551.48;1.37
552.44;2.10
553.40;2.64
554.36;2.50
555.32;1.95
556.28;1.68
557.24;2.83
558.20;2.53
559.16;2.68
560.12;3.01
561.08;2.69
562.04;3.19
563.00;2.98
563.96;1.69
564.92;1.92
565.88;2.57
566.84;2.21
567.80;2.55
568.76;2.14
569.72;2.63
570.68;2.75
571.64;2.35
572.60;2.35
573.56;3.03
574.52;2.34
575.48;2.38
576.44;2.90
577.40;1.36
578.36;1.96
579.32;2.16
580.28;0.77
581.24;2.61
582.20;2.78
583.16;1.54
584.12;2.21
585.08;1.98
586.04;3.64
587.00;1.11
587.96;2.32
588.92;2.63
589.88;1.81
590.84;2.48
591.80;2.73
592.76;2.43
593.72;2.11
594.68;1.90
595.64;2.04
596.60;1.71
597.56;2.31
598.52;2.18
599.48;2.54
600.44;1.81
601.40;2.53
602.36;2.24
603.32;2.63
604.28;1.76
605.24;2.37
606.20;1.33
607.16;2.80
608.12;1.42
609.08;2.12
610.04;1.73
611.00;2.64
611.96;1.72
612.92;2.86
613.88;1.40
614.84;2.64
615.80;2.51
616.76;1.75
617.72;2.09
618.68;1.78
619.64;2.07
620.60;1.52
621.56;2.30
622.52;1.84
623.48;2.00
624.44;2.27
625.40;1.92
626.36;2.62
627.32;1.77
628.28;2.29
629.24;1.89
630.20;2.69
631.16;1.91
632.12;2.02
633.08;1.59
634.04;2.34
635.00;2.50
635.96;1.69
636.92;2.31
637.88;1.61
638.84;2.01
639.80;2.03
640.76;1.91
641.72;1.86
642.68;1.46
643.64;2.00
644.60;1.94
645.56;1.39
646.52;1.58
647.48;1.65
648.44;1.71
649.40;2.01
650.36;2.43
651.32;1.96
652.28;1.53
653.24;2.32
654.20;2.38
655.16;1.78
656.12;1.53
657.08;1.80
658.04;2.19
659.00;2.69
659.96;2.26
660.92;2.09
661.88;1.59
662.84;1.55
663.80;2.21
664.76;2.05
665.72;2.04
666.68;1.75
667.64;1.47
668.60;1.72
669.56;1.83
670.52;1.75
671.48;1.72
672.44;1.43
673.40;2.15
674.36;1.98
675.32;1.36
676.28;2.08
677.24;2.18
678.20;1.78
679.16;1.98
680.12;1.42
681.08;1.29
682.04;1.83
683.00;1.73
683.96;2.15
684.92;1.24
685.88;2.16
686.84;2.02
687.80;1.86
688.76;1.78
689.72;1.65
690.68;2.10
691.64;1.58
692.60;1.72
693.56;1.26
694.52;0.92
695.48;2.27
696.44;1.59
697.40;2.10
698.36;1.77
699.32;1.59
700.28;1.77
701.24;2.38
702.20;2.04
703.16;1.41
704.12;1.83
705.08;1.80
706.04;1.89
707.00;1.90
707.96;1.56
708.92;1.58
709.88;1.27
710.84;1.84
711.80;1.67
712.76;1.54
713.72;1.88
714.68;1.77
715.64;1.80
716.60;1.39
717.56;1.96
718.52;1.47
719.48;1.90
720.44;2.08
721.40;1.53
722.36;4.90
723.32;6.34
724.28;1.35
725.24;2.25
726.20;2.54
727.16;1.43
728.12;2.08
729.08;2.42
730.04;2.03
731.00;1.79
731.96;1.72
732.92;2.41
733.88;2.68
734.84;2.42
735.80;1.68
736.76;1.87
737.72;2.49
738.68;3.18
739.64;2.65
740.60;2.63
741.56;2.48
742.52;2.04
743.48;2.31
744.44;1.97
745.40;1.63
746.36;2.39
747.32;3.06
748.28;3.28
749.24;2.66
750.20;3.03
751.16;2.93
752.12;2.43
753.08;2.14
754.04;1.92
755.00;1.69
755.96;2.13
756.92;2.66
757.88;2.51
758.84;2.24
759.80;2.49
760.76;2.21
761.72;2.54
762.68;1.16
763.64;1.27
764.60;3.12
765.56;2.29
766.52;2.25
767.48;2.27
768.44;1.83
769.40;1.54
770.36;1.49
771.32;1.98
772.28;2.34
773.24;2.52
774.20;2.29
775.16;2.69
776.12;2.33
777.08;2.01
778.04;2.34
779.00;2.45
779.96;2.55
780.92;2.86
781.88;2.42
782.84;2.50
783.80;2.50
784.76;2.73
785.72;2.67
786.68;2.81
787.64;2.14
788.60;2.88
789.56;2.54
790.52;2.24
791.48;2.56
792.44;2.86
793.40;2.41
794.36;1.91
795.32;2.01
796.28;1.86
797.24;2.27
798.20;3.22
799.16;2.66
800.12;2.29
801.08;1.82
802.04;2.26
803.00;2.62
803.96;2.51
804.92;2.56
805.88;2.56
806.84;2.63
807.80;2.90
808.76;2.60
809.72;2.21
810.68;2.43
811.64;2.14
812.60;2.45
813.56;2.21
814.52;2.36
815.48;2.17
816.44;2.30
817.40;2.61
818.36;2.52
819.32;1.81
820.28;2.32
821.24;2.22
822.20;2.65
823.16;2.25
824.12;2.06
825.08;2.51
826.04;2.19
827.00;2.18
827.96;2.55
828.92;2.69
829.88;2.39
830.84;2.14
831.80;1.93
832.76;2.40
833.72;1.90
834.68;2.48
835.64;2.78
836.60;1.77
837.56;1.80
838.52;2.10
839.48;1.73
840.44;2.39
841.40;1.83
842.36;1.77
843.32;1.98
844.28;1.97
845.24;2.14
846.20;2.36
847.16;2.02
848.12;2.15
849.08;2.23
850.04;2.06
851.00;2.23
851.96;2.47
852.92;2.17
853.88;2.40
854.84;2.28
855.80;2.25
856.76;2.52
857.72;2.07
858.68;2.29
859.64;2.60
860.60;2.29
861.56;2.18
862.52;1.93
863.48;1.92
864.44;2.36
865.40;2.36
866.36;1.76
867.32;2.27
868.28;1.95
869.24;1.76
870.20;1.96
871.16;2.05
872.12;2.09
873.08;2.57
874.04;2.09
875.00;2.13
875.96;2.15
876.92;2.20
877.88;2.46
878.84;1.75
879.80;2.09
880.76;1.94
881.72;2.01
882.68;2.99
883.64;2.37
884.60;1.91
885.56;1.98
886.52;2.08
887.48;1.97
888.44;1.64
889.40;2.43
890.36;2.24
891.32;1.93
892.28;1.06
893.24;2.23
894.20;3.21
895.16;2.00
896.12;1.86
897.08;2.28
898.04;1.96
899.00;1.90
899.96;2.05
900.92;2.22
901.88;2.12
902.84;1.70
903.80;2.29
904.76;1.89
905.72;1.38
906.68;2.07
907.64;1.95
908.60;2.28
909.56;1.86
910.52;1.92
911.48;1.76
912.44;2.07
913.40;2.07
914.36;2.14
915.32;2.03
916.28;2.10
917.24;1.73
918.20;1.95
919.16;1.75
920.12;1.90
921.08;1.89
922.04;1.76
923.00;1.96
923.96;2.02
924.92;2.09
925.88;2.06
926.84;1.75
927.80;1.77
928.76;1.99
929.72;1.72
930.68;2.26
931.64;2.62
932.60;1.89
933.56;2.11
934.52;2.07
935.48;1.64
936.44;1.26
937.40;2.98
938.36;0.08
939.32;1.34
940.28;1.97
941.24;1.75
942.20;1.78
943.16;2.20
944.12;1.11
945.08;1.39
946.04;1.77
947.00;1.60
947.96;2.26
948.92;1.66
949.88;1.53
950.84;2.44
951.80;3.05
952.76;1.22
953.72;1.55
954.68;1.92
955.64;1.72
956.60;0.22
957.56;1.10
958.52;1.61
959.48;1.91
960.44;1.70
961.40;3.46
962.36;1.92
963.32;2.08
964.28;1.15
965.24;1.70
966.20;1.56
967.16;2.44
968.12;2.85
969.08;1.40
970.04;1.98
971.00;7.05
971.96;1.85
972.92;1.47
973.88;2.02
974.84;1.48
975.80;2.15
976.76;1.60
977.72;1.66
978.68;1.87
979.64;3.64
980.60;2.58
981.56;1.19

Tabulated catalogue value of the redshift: 0.94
